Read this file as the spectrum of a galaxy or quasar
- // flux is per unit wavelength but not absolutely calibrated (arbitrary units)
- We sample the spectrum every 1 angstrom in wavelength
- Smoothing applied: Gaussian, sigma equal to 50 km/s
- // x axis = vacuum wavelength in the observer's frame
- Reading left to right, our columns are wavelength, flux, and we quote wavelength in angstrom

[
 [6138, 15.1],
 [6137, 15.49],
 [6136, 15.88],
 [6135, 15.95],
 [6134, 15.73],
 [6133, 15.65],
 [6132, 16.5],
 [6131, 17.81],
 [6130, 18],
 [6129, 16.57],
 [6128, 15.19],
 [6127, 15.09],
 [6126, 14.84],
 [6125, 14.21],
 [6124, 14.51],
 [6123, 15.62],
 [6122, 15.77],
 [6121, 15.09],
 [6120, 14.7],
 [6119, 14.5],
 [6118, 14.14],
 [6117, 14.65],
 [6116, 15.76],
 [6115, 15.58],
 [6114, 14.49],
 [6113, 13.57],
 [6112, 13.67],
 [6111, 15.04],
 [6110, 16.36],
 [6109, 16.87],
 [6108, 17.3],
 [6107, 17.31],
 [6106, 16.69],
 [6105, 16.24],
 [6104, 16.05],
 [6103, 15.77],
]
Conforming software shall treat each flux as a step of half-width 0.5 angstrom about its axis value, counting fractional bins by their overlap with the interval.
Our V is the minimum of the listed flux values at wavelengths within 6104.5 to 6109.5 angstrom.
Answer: 16.24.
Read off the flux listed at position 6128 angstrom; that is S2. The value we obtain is 15.19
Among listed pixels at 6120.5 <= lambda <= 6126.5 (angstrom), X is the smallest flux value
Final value 14.21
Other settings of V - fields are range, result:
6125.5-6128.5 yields 14.84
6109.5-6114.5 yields 13.57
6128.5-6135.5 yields 15.65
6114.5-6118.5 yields 14.14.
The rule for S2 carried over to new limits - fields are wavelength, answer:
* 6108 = 17.3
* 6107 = 17.31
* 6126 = 14.84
